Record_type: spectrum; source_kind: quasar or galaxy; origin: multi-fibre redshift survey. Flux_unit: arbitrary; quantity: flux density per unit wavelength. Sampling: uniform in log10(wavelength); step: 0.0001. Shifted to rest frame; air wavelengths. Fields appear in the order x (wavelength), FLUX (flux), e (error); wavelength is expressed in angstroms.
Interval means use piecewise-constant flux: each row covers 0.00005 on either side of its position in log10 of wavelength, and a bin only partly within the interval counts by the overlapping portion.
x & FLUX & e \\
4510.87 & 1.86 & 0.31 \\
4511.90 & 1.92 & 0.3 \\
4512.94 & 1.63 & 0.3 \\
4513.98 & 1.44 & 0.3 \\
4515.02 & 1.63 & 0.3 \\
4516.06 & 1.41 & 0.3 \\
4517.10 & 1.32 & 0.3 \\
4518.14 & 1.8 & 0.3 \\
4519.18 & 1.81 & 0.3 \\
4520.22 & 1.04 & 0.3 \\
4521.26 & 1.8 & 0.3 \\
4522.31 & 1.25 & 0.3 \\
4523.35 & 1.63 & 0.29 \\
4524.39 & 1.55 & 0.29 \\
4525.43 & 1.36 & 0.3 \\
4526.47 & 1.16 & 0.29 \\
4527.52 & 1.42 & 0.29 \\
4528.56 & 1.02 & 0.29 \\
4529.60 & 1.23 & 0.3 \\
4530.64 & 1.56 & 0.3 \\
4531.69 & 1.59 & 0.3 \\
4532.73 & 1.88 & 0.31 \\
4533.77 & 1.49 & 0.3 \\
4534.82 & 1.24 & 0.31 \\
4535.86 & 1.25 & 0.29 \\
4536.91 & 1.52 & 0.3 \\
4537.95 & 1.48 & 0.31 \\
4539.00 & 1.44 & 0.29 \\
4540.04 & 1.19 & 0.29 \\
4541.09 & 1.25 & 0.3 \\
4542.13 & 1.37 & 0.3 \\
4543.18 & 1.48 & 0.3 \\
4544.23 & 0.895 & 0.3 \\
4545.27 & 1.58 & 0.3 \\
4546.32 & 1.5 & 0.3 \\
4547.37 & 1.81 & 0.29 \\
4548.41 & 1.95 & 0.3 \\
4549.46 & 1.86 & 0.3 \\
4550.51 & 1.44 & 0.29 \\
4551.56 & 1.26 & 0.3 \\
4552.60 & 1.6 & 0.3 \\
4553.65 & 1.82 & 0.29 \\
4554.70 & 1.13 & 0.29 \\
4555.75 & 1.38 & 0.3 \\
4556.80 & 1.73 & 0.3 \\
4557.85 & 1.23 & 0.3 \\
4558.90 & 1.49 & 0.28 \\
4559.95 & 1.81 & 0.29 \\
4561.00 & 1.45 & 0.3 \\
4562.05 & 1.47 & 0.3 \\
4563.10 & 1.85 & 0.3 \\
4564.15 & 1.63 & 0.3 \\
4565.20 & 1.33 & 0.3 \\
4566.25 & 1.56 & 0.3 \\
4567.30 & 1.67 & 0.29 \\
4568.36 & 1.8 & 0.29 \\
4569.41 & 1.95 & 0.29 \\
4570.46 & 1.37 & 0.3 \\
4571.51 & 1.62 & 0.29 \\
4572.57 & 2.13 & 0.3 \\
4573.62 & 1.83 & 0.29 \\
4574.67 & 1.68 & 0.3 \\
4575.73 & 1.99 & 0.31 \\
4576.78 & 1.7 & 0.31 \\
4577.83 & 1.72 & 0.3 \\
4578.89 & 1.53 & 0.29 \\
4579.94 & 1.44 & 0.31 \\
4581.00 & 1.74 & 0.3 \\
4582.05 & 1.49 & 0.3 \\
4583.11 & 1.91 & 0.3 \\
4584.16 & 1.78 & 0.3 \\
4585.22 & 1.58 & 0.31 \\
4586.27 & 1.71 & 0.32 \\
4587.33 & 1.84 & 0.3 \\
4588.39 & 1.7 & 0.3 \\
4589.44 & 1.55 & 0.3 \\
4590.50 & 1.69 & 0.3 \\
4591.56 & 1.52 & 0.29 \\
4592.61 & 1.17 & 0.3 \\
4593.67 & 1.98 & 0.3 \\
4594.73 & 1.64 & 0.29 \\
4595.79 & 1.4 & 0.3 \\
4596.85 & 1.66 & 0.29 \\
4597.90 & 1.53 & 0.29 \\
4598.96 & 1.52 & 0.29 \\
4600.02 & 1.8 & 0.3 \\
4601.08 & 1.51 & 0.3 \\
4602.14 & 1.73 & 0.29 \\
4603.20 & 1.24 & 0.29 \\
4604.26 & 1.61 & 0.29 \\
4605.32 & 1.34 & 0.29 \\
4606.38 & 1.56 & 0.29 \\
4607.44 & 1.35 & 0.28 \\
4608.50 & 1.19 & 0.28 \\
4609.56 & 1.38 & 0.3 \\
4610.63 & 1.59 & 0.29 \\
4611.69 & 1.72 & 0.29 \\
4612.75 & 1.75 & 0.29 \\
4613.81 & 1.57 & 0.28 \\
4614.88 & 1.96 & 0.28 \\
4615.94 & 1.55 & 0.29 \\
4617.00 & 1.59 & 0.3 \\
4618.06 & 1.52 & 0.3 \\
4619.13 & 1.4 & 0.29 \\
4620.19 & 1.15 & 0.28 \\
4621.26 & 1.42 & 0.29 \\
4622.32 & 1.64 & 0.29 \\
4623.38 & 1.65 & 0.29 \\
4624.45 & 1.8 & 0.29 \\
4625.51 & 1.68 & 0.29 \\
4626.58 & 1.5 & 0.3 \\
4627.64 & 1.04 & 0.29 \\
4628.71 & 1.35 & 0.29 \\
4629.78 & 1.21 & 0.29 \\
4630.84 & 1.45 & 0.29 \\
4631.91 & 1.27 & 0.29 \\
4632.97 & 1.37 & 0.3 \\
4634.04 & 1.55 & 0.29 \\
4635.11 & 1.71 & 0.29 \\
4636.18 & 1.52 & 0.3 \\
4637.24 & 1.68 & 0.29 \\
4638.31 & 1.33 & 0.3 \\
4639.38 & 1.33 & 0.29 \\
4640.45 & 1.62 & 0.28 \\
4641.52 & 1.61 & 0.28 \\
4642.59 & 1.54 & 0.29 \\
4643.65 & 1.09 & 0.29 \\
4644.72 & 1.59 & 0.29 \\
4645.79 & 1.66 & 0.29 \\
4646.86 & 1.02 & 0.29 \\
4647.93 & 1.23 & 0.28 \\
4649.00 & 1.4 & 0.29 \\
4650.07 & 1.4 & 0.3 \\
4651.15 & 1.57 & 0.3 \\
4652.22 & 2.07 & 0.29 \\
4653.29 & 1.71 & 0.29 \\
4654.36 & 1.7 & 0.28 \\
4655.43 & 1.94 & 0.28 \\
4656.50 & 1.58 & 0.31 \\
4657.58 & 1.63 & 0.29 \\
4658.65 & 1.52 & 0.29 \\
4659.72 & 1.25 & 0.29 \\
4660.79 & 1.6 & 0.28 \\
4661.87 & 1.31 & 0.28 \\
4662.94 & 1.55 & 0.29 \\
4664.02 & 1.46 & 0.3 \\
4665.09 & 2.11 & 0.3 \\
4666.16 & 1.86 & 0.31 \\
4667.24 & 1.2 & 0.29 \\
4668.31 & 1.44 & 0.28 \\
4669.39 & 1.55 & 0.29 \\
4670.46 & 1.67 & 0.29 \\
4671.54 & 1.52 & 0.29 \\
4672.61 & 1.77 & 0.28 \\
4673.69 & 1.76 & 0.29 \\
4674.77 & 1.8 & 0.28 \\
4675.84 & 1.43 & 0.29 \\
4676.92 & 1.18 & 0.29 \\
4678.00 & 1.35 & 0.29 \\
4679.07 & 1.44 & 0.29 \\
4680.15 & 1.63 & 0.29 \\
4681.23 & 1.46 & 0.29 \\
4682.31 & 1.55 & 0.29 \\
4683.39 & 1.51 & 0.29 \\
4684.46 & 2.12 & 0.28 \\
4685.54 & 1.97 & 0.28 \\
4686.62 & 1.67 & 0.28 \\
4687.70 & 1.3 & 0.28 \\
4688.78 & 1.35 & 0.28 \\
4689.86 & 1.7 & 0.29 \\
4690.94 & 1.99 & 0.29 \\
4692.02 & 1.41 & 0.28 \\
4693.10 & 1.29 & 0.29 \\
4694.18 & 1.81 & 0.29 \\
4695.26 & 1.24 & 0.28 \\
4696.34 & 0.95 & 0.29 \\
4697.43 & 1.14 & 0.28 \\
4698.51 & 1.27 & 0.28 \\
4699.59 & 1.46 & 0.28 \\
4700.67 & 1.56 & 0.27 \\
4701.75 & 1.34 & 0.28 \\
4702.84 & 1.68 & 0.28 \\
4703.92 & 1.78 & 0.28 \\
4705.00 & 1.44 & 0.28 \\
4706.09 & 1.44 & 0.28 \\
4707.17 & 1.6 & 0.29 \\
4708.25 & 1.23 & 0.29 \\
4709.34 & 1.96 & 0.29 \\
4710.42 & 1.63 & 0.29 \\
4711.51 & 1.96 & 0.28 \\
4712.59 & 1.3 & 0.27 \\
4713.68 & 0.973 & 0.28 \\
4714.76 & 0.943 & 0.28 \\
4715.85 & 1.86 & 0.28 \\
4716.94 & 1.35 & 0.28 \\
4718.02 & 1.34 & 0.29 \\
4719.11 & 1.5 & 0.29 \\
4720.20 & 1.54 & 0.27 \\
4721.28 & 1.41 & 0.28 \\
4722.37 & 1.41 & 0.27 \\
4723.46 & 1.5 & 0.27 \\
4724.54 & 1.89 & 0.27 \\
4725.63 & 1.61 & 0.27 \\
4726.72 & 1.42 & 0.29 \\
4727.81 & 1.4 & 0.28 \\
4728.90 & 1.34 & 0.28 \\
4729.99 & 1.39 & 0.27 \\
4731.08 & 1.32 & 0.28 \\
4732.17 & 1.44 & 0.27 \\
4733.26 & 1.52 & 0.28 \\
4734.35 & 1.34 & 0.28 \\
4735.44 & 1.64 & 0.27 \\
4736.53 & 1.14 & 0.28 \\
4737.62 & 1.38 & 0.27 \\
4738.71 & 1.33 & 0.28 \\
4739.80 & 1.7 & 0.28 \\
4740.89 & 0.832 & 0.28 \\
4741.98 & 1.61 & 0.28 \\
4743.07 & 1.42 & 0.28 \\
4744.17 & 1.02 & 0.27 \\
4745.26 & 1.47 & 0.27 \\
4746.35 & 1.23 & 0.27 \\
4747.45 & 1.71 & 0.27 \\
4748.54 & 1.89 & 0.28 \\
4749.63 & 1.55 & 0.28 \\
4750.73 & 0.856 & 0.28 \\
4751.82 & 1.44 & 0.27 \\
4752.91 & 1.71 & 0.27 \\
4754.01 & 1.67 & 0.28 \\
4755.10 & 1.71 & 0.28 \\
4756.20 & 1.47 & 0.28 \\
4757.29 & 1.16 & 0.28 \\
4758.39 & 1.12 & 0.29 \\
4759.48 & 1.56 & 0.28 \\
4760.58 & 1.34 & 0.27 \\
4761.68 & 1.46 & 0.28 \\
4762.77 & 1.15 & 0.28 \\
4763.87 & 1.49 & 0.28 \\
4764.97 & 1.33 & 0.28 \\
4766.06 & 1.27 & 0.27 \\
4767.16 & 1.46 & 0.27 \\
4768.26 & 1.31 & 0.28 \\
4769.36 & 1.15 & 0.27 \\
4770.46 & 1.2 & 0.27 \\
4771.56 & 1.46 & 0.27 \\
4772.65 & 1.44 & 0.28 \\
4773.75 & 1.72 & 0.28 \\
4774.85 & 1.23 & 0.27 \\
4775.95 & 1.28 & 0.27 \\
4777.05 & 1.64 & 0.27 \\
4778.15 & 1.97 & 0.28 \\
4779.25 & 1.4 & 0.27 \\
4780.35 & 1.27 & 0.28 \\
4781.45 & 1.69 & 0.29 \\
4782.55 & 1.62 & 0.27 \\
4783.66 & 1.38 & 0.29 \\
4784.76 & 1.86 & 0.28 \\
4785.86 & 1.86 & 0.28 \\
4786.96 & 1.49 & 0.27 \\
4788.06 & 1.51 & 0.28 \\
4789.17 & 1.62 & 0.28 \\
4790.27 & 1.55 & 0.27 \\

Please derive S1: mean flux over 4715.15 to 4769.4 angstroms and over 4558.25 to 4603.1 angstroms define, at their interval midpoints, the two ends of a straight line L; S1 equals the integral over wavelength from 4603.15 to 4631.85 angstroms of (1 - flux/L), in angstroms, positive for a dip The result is 1.9 angstroms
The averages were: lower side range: 1.65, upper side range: 1.42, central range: 1.49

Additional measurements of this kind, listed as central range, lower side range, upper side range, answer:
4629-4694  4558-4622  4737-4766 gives -1.20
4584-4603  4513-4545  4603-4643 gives -1.90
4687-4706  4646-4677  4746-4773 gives 0.68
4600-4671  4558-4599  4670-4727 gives 3.02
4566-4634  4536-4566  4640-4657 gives -2.77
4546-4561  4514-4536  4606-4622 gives -0.98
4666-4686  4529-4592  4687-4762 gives -1.33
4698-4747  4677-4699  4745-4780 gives 0.87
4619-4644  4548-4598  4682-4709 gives 1.87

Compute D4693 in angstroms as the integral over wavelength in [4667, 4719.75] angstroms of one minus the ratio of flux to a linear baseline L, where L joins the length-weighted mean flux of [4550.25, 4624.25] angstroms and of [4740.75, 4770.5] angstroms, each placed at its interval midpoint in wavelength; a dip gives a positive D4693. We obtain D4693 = -1.6 angstroms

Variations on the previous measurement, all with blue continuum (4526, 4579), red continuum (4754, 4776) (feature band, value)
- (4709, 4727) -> -1.16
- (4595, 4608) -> -0.20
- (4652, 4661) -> -1.22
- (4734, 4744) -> 0.22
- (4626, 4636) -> 0.59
